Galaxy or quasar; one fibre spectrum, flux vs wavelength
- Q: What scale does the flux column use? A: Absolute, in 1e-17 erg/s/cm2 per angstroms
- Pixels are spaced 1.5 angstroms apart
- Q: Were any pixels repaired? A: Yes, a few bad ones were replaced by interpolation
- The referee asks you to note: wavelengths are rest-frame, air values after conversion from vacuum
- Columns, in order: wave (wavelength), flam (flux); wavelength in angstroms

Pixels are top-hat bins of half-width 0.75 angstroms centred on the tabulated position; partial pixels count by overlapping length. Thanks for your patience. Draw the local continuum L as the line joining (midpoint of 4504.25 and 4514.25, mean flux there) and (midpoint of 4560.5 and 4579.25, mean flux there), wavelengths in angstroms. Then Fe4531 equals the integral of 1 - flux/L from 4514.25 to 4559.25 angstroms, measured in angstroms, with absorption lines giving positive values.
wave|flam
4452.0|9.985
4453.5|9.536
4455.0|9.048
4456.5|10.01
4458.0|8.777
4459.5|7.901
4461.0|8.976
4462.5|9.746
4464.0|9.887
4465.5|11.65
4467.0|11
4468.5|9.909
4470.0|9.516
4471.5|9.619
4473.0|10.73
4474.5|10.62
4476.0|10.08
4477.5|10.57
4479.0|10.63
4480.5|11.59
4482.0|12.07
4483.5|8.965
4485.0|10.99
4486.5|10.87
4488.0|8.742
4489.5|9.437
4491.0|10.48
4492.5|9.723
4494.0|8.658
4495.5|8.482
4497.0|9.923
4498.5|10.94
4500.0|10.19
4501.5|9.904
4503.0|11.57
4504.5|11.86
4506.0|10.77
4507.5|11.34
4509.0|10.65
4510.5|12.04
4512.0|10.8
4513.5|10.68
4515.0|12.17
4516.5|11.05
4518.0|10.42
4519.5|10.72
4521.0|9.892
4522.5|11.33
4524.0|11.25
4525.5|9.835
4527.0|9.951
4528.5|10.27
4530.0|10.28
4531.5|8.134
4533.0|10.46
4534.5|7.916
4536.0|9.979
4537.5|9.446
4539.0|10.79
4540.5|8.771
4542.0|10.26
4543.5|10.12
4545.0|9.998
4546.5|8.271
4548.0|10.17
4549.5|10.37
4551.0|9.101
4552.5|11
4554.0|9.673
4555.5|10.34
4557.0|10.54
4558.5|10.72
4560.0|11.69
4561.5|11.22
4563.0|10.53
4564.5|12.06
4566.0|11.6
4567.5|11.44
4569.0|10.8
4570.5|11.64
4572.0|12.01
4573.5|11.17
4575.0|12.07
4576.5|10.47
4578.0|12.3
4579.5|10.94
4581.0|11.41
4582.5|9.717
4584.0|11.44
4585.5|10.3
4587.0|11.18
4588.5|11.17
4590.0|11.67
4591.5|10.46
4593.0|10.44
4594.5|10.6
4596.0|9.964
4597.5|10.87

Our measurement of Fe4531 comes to 4.6 angstroms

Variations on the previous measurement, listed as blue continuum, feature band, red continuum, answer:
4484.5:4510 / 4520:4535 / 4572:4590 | 0.87 angstroms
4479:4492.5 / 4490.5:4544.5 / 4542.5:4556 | -0.92 angstroms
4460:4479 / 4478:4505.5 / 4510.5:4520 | 0.83 angstroms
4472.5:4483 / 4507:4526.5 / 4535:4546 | -1.34 angstroms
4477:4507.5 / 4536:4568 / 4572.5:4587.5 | 1.48 angstroms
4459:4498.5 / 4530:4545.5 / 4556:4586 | 1.69 angstroms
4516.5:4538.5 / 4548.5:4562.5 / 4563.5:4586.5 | 0.34 angstroms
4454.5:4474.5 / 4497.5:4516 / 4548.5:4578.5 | -1.33 angstroms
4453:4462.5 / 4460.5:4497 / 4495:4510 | -1.27 angstroms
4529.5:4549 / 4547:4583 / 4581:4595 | -2.50 angstroms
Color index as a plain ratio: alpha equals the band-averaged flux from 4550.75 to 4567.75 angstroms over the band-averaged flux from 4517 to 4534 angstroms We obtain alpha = 1.06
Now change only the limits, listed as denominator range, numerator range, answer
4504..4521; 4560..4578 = 1.03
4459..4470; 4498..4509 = 1.10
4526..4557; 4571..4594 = 1.14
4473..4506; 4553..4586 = 1.08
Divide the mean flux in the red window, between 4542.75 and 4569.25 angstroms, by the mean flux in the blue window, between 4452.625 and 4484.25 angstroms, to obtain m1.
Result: 1.05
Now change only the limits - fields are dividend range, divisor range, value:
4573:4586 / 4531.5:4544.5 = 1.15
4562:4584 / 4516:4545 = 1.13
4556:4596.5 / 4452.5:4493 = 1.11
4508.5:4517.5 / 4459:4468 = 1.13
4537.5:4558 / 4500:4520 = 0.90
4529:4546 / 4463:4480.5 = 0.92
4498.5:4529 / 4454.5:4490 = 1.08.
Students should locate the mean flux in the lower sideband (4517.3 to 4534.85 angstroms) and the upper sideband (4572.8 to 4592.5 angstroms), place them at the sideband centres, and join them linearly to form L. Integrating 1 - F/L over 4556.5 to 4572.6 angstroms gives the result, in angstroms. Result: -0.8 angstroms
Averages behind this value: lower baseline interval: 10.1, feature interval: 11.3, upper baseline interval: 11.1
